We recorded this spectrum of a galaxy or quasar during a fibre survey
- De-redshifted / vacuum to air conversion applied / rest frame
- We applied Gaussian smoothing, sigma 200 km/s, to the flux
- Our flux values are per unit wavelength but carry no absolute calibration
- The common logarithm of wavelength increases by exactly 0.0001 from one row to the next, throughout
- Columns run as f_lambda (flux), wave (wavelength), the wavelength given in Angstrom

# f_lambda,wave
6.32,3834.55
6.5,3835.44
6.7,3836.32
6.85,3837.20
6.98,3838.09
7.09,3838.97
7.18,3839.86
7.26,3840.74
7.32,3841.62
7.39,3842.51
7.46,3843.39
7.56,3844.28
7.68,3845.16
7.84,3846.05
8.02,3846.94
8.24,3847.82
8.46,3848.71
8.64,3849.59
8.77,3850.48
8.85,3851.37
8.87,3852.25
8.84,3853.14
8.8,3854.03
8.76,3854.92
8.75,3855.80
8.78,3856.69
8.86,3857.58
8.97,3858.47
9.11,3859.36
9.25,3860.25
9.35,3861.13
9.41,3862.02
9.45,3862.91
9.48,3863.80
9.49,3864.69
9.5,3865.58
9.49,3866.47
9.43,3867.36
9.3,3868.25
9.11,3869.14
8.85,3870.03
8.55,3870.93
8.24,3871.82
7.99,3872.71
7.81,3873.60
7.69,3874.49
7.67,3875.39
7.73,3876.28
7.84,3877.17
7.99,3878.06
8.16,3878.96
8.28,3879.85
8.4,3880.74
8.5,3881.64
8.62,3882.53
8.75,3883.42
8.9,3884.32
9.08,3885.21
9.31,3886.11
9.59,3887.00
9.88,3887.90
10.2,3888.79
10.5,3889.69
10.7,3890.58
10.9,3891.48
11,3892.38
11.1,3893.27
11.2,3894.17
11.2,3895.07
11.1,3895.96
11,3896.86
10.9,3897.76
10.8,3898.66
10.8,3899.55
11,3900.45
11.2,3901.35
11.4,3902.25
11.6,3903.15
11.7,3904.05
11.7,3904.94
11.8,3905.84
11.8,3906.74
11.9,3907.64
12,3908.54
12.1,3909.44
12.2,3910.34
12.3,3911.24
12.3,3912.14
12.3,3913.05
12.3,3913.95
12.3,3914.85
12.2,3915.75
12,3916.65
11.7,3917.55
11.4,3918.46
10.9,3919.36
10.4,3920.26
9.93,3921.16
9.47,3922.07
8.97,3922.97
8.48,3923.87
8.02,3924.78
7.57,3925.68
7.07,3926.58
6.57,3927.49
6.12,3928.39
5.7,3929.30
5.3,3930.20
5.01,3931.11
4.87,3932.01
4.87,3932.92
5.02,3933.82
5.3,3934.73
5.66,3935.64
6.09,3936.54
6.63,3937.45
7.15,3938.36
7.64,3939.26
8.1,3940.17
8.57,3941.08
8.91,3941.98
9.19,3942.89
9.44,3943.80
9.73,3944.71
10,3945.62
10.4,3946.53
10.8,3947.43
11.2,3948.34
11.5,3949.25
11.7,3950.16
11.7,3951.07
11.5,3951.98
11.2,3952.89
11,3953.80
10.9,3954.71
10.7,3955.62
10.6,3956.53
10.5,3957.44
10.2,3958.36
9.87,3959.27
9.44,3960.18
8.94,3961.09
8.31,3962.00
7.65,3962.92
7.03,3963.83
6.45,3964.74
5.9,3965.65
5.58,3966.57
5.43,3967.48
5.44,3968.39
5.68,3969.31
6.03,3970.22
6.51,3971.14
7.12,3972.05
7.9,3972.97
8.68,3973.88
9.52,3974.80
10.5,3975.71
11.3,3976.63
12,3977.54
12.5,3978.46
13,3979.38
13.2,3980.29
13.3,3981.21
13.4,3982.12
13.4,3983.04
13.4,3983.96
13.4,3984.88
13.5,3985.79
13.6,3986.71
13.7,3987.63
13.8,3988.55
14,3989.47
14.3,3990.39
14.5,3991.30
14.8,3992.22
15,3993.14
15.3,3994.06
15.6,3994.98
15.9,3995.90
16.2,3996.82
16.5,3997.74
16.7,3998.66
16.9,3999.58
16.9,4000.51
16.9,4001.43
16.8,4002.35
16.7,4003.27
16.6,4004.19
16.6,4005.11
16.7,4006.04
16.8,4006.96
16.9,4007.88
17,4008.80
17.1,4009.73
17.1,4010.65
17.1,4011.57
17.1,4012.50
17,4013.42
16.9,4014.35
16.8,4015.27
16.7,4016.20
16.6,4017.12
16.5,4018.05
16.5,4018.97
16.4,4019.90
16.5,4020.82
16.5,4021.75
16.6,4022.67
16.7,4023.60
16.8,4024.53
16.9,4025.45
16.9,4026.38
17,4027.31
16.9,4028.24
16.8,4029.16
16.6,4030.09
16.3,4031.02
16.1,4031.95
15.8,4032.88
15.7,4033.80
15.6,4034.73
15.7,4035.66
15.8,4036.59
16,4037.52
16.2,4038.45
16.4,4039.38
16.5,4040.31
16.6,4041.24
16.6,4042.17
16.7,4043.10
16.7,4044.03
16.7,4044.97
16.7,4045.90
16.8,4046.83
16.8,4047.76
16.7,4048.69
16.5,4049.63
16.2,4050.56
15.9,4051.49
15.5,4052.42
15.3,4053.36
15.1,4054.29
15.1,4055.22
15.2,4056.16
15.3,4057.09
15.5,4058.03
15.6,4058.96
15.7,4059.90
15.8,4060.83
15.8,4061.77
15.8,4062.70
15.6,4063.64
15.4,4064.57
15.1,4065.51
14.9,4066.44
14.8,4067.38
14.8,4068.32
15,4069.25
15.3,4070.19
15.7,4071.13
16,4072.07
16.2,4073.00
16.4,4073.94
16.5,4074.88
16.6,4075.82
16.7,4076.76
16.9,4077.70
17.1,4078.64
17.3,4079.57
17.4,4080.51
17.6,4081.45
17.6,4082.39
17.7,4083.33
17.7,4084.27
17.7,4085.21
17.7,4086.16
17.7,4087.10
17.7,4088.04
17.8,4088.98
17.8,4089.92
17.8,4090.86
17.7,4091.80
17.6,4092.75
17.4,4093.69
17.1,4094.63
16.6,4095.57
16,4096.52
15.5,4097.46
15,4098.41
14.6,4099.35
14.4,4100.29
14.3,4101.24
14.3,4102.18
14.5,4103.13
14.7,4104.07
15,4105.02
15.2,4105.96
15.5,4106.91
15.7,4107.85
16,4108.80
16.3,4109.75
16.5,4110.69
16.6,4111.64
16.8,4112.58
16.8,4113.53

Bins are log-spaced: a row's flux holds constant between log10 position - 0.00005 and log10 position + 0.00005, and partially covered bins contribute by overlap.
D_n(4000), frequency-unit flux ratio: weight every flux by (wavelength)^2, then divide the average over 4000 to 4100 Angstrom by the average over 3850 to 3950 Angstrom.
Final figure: 1.89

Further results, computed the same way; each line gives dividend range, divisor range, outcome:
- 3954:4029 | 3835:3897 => 1.63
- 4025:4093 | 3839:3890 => 2.10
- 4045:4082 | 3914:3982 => 1.90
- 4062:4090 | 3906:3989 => 1.83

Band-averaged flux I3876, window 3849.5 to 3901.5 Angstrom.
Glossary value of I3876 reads 9.33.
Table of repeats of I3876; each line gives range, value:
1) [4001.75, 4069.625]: 16.3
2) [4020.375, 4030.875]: 16.7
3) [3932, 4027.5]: 12.3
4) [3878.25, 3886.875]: 8.68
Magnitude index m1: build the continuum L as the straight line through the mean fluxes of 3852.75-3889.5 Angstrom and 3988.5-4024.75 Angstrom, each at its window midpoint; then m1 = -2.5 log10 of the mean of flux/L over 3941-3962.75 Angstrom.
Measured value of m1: 0.282 mag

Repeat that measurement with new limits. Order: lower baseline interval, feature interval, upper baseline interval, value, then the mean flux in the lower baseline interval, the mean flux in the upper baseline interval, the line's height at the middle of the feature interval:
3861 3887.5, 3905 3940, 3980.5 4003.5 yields 0.22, 8.72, 14.9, 11.3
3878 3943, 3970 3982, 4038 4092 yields 0.21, 9.51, 16.4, 12.4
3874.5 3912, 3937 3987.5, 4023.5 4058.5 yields 0.31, 10.3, 16.2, 13.1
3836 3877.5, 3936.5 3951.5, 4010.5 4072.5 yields 0.27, 8.38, 16.1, 12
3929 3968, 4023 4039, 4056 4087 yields -0.20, 8.42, 16.2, 13.7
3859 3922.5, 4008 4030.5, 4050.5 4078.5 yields -0.18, 10.2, 15.7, 14.2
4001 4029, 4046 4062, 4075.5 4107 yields 0.06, 16.8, 16.5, 16.7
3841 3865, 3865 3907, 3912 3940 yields -0.15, 8.59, 8.31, 8.47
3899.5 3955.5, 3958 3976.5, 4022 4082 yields 0.46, 9.65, 16.1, 11.7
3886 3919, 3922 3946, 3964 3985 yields 0.41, 11.4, 9.46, 10.5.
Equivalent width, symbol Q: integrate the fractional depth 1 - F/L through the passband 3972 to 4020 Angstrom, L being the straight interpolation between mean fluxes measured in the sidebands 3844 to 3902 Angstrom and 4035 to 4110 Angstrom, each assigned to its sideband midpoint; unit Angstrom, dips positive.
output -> -4.51 Angstrom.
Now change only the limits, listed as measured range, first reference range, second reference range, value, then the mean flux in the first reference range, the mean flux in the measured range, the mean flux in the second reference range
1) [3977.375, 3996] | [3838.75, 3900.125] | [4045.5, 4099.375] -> -0.9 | 9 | 13.9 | 16.3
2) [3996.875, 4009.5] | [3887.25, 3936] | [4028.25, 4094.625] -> -2.6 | 9.92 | 16.8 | 16.4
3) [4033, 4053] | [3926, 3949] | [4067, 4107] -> -3.7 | 7.45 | 16.3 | 16.4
